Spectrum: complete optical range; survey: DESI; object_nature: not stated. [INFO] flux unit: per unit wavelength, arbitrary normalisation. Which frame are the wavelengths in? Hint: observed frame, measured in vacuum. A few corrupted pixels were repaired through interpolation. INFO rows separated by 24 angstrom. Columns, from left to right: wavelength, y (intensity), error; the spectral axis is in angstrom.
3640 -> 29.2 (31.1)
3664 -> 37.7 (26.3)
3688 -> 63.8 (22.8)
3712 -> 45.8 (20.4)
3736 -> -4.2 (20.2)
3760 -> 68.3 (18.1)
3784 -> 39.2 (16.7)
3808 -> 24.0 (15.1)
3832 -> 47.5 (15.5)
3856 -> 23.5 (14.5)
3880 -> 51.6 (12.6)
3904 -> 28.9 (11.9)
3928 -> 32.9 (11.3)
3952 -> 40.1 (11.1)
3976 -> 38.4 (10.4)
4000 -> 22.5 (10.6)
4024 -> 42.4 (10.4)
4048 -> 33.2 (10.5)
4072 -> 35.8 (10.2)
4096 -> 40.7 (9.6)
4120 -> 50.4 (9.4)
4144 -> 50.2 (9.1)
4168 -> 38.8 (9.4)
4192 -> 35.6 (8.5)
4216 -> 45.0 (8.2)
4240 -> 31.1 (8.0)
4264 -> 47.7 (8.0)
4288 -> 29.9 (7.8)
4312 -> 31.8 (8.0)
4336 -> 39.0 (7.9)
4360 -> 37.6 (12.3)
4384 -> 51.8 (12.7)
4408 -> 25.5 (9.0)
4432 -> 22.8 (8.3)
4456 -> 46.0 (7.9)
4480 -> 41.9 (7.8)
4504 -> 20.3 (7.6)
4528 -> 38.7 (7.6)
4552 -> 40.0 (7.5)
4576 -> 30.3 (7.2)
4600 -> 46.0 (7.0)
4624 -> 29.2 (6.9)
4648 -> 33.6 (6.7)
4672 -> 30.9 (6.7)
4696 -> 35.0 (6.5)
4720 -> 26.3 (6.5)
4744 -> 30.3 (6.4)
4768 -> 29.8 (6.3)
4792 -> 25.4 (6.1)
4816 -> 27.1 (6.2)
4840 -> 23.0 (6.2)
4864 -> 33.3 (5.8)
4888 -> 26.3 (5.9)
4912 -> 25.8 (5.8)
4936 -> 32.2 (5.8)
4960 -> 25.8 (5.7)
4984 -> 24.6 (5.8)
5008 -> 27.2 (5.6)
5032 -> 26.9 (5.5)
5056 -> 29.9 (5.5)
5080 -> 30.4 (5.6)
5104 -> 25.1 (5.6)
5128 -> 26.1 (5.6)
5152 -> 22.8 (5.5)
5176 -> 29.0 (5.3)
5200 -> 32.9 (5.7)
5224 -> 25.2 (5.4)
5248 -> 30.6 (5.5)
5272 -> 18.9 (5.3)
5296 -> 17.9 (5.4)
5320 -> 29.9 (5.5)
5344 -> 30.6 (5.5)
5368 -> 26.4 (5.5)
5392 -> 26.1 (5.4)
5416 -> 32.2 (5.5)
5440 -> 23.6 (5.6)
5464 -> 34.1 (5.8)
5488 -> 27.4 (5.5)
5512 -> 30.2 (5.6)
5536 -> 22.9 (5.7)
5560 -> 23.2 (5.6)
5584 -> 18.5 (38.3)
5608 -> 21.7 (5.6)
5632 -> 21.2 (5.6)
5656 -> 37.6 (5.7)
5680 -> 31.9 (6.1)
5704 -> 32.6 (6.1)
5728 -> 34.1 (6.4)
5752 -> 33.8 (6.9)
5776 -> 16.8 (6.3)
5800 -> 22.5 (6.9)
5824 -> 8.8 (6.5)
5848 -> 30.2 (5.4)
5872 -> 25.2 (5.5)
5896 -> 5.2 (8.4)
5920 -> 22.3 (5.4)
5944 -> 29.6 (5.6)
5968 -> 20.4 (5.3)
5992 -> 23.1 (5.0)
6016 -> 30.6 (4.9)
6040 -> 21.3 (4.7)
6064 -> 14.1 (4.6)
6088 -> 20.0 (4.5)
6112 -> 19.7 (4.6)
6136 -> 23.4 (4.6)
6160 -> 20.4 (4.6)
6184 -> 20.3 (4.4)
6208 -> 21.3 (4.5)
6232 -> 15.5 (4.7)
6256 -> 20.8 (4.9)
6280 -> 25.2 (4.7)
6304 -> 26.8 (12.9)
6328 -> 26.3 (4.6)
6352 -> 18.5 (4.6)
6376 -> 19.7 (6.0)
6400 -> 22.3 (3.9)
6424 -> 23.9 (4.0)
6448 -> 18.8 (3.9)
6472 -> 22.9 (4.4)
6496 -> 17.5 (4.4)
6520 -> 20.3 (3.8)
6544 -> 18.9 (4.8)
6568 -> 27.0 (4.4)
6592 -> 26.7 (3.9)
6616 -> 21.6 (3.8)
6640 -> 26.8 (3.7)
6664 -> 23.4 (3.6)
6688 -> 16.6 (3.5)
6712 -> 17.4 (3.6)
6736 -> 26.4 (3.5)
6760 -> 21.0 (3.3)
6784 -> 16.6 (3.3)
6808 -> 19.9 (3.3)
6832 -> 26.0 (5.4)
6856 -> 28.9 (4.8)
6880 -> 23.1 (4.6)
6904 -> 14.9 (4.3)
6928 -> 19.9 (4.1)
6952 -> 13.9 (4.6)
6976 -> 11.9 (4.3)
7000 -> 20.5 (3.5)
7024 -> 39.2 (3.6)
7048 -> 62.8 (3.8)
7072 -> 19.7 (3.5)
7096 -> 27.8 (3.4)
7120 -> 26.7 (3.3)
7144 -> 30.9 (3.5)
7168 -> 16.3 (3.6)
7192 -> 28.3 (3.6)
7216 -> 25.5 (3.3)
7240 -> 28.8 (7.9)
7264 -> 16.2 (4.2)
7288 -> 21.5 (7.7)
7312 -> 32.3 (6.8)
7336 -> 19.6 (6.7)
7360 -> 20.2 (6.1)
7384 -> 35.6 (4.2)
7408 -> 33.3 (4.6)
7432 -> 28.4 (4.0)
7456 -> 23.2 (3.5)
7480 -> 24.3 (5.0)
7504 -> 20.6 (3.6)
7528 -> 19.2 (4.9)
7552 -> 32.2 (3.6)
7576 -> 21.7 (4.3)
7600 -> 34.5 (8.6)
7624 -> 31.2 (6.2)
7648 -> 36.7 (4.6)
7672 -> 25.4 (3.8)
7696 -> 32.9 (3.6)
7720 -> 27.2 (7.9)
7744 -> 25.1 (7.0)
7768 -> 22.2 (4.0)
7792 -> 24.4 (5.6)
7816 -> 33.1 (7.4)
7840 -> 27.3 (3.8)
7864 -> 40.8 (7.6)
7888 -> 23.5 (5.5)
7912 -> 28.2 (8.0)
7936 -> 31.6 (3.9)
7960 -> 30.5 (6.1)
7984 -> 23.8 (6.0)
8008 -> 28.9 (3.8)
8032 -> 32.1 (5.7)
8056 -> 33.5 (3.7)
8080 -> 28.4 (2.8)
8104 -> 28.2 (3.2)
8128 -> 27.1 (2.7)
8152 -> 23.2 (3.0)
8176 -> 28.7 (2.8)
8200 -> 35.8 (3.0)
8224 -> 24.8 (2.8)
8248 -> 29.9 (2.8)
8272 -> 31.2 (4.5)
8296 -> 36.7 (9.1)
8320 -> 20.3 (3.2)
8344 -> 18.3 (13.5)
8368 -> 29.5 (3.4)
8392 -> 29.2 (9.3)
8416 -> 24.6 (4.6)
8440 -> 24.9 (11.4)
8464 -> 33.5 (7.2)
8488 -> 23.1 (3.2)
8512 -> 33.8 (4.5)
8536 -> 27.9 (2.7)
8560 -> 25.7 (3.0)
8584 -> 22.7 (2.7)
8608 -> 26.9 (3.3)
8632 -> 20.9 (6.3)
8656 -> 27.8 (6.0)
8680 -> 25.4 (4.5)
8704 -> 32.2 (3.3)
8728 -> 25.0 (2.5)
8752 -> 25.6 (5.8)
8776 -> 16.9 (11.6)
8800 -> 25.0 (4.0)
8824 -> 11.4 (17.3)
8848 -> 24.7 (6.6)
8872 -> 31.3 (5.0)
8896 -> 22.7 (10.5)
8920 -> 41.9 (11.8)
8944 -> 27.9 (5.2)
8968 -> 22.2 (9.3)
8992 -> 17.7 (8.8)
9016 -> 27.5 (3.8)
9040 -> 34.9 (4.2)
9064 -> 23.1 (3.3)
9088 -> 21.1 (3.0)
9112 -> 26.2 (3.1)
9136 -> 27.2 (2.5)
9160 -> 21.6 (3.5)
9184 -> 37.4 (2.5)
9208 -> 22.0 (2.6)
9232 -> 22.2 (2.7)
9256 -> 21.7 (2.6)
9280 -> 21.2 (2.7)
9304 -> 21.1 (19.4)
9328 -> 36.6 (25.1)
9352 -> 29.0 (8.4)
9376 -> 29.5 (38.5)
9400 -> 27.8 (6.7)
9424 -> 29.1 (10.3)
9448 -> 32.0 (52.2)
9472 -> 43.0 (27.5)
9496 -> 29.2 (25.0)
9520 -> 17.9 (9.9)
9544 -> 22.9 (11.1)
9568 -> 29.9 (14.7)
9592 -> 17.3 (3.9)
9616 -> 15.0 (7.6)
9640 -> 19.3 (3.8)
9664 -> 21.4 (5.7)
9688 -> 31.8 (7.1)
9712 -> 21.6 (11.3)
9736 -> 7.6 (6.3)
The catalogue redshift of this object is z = 0.89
